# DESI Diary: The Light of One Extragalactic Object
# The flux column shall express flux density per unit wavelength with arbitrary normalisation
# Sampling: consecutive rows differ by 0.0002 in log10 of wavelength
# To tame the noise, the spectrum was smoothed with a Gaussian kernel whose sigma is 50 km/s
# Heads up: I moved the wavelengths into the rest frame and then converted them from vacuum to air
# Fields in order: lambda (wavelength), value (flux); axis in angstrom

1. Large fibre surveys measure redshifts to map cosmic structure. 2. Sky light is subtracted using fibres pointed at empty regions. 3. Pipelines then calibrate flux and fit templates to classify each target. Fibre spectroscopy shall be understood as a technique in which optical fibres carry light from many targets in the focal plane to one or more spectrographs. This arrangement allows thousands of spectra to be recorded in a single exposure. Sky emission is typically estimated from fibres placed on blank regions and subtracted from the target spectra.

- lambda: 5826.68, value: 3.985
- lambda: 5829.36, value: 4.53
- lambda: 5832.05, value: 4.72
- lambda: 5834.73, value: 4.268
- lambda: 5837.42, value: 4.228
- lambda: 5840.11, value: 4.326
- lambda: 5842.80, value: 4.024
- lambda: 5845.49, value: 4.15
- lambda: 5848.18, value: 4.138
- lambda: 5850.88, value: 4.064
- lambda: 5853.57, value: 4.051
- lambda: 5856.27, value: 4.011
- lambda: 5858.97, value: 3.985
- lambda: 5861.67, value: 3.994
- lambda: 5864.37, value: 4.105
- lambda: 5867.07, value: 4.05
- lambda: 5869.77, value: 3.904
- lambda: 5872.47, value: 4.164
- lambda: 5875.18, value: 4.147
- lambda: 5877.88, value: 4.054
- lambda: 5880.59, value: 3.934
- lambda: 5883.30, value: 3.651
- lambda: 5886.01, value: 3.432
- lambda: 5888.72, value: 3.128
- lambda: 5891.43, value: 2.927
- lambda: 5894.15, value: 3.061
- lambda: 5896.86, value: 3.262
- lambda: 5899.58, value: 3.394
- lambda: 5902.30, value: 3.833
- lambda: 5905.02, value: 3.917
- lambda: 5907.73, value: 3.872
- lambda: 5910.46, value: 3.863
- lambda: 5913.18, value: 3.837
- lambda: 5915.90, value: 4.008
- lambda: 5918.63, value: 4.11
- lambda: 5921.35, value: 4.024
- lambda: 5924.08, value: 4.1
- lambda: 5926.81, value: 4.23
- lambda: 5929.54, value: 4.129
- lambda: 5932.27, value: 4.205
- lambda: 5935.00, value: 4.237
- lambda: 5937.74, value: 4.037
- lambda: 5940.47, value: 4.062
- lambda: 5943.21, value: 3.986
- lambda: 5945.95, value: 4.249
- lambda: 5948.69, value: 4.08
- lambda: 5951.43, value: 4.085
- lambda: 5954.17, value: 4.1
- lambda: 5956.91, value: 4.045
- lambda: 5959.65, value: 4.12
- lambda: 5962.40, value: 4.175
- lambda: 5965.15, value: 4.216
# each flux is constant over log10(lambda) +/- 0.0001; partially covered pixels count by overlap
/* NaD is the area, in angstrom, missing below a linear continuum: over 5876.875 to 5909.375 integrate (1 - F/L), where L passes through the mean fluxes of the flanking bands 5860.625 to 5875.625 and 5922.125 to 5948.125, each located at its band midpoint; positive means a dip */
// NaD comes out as 4.4 angstrom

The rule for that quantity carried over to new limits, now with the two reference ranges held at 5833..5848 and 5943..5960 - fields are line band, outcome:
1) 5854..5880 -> 0.88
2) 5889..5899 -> 2.51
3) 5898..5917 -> 1.54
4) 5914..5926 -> 0.22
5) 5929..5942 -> -0.05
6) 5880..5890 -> 1.58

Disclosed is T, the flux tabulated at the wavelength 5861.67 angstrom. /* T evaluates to 3.994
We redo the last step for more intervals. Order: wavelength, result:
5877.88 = 4.054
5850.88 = 4.064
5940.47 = 4.062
